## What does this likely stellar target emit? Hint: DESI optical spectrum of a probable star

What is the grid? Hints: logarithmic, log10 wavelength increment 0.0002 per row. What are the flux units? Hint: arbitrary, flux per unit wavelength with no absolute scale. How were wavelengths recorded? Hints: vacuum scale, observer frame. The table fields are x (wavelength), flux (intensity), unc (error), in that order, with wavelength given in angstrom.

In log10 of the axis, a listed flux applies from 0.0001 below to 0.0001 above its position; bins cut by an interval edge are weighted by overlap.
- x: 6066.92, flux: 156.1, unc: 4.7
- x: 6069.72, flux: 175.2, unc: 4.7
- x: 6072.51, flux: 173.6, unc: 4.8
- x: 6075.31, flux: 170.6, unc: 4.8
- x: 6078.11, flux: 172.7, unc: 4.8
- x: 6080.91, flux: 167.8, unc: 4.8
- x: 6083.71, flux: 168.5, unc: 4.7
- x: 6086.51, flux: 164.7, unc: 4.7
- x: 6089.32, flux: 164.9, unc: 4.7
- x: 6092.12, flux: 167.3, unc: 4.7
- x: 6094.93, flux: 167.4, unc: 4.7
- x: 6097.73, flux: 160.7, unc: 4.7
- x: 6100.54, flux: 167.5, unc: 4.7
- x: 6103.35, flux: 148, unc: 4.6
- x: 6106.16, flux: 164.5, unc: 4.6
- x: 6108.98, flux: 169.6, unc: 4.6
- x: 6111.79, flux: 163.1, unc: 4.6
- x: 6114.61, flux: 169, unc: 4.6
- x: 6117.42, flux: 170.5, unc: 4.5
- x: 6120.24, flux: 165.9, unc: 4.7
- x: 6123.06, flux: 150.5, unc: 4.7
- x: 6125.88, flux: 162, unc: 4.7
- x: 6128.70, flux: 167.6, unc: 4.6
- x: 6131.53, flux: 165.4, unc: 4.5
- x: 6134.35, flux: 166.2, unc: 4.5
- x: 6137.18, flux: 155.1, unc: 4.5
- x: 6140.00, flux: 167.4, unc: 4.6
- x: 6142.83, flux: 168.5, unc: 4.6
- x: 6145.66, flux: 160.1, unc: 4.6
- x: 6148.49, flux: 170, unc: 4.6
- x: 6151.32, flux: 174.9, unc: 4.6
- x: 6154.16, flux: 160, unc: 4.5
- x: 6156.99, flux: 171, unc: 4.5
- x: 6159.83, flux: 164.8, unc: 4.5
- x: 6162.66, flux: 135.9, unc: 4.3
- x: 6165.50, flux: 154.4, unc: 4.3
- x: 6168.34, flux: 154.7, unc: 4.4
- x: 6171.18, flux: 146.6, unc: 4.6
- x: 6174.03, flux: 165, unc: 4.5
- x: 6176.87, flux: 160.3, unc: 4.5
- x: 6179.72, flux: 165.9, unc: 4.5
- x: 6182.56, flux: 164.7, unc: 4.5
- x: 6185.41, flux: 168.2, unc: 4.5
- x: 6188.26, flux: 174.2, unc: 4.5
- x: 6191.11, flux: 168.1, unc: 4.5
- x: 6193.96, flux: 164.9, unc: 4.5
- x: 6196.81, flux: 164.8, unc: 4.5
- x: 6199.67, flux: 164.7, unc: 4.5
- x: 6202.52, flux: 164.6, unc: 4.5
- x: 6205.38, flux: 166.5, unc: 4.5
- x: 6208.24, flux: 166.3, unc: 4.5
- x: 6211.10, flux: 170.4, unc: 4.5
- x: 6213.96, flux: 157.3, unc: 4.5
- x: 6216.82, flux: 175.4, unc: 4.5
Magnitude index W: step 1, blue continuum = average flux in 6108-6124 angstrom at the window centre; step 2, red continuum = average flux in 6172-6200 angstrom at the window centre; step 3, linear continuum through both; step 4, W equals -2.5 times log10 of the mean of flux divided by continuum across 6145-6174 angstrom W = 0.04 mag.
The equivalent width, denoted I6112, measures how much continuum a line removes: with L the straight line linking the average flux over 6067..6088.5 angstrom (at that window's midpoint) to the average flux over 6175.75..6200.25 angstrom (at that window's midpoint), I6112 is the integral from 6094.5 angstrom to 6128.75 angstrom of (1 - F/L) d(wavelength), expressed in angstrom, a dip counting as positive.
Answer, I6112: 1.0 angstrom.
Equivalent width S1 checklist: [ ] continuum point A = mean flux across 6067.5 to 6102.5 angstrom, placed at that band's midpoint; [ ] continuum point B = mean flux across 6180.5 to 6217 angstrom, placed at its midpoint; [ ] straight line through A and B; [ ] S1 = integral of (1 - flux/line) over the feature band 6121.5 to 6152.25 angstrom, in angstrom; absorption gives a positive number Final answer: 0.6 angstrom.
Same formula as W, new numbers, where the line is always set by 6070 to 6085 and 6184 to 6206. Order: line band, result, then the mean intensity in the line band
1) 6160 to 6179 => 0.093 mag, 154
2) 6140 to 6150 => 0.015 mag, 166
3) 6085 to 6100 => 0.034 mag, 165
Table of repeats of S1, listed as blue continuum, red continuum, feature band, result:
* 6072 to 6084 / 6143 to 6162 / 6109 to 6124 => 0.30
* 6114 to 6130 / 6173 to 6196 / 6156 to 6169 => 0.77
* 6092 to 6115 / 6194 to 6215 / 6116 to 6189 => 0.79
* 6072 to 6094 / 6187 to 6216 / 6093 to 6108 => 0.55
